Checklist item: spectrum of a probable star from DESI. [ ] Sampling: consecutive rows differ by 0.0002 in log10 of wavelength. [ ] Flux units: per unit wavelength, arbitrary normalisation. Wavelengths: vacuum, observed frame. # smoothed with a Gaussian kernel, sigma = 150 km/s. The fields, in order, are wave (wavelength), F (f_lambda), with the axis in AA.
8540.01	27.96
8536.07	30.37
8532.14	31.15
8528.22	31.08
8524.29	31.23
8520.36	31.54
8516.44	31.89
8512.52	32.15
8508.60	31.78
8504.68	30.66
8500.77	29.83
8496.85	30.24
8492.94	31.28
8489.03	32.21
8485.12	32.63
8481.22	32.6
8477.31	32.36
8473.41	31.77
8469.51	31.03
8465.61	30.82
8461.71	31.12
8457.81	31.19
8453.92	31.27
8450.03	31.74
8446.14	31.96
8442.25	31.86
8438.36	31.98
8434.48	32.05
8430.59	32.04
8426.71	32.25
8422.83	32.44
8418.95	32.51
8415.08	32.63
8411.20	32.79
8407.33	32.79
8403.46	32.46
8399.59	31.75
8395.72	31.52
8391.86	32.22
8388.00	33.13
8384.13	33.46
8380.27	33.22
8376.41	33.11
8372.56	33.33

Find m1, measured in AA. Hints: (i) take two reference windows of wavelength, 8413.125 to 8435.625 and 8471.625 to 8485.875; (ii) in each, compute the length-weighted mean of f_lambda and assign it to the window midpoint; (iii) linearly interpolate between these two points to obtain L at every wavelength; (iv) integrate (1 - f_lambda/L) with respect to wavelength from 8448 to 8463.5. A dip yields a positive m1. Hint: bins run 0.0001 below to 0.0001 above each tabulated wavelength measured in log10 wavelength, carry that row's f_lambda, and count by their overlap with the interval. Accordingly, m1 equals 0.5 AA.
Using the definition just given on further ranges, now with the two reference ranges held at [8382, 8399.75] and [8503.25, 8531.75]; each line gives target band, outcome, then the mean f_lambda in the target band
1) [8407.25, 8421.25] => -0.15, 32.7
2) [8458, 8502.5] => 0.46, 31.4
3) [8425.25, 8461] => 0.32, 31.8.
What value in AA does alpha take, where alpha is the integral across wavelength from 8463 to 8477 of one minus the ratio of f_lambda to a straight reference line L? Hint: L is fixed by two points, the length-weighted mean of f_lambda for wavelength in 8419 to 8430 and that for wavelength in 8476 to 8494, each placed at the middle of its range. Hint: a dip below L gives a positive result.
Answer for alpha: 0.4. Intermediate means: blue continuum 32.3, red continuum 32.3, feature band 31.3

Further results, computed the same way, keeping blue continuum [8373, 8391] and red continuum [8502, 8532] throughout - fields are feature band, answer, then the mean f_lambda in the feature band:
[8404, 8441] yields 0.3 AA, 32.4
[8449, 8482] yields 0.6 AA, 31.5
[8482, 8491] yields -0.2 AA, 32.5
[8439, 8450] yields 0.2 AA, 31.9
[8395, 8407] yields 0.3 AA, 32.1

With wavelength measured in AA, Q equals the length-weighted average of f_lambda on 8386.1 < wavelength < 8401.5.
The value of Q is 32.2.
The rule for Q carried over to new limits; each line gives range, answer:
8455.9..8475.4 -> 31.2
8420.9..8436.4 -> 32.2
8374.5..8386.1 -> 33.2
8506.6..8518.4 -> 31.9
